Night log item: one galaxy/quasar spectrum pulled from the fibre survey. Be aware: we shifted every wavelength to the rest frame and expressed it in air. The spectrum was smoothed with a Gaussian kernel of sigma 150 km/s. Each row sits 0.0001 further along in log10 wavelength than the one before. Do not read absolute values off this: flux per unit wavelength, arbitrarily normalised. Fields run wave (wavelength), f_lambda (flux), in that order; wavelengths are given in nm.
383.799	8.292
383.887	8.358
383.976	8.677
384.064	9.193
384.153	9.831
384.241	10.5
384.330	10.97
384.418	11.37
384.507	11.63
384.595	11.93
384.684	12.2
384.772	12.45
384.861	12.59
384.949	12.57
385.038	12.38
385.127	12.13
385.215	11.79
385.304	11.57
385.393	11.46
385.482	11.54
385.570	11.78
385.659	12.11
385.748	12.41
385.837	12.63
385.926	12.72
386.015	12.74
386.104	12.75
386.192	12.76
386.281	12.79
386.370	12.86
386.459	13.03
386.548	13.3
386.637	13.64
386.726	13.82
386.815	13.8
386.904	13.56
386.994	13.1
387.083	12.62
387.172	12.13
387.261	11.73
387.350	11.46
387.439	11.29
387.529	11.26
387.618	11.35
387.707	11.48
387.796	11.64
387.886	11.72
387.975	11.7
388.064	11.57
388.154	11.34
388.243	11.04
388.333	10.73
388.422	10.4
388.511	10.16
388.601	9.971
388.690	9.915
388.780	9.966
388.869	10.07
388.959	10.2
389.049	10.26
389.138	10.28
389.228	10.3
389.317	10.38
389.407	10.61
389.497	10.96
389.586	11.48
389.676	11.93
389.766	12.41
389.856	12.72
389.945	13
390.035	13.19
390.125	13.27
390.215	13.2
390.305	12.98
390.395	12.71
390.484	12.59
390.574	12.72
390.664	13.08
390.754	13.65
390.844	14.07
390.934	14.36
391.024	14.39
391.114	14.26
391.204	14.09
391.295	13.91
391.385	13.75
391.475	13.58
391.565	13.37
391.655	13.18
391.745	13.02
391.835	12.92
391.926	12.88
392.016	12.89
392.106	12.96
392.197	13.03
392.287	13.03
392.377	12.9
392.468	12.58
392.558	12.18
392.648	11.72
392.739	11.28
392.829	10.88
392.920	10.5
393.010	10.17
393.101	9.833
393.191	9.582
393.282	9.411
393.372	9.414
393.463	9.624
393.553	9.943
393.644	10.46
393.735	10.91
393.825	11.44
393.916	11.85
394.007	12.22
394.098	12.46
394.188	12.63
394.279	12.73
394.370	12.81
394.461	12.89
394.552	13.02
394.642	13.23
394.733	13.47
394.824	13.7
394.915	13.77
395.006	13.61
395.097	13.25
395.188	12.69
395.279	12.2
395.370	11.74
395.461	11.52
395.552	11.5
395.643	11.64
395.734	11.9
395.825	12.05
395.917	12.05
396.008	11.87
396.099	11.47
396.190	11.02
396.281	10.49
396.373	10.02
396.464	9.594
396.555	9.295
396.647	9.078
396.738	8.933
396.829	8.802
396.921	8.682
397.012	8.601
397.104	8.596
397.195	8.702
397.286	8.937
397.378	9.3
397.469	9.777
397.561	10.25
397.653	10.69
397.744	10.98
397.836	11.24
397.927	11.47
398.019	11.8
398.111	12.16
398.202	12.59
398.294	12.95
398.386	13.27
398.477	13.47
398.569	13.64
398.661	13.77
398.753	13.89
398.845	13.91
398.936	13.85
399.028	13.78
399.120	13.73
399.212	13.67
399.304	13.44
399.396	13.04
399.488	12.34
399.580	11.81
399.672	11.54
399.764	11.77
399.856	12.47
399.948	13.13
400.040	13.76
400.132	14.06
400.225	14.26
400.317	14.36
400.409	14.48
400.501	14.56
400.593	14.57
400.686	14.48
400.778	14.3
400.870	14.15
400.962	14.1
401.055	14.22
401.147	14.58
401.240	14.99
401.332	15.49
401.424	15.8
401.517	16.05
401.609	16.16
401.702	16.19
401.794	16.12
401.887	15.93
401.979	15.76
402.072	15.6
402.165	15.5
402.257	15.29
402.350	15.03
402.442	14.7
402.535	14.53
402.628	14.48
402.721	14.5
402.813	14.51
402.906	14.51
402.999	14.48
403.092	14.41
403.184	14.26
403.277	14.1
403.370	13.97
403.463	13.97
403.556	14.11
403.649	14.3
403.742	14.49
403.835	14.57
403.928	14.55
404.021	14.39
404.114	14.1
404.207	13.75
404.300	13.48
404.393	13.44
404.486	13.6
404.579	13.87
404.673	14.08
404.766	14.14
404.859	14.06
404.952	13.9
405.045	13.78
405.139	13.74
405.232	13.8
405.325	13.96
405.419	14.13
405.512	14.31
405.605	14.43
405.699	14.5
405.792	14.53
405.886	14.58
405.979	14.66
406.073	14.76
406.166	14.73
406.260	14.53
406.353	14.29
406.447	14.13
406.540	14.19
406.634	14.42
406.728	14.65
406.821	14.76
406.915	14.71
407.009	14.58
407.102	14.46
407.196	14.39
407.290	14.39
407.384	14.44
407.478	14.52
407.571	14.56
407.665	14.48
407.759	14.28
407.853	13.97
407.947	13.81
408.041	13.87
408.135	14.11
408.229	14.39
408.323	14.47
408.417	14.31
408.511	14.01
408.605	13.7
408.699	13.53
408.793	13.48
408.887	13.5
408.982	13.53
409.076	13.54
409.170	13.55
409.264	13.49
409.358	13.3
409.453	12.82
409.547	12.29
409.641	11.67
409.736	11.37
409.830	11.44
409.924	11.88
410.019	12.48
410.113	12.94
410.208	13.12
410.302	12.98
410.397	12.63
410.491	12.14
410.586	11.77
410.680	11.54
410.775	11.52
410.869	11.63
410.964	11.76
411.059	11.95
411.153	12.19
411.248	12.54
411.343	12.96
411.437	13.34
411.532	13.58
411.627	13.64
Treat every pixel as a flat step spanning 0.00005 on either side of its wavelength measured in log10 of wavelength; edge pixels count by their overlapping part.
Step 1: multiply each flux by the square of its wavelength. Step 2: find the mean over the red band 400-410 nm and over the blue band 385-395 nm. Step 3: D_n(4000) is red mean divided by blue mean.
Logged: 1.3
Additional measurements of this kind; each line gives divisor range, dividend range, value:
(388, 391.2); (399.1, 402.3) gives 1.28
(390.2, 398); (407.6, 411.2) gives 1.20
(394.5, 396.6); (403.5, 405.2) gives 1.22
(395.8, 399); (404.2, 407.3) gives 1.34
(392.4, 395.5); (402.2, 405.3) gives 1.27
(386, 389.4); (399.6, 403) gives 1.34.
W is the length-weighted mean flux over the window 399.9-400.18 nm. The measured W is 13.6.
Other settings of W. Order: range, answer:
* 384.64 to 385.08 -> 12.5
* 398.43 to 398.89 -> 13.7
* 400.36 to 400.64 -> 14.5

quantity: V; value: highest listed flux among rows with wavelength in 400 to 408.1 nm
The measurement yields 16.19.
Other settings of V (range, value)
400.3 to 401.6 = 16.05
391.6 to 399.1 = 13.91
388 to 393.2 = 14.39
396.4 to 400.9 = 14.57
